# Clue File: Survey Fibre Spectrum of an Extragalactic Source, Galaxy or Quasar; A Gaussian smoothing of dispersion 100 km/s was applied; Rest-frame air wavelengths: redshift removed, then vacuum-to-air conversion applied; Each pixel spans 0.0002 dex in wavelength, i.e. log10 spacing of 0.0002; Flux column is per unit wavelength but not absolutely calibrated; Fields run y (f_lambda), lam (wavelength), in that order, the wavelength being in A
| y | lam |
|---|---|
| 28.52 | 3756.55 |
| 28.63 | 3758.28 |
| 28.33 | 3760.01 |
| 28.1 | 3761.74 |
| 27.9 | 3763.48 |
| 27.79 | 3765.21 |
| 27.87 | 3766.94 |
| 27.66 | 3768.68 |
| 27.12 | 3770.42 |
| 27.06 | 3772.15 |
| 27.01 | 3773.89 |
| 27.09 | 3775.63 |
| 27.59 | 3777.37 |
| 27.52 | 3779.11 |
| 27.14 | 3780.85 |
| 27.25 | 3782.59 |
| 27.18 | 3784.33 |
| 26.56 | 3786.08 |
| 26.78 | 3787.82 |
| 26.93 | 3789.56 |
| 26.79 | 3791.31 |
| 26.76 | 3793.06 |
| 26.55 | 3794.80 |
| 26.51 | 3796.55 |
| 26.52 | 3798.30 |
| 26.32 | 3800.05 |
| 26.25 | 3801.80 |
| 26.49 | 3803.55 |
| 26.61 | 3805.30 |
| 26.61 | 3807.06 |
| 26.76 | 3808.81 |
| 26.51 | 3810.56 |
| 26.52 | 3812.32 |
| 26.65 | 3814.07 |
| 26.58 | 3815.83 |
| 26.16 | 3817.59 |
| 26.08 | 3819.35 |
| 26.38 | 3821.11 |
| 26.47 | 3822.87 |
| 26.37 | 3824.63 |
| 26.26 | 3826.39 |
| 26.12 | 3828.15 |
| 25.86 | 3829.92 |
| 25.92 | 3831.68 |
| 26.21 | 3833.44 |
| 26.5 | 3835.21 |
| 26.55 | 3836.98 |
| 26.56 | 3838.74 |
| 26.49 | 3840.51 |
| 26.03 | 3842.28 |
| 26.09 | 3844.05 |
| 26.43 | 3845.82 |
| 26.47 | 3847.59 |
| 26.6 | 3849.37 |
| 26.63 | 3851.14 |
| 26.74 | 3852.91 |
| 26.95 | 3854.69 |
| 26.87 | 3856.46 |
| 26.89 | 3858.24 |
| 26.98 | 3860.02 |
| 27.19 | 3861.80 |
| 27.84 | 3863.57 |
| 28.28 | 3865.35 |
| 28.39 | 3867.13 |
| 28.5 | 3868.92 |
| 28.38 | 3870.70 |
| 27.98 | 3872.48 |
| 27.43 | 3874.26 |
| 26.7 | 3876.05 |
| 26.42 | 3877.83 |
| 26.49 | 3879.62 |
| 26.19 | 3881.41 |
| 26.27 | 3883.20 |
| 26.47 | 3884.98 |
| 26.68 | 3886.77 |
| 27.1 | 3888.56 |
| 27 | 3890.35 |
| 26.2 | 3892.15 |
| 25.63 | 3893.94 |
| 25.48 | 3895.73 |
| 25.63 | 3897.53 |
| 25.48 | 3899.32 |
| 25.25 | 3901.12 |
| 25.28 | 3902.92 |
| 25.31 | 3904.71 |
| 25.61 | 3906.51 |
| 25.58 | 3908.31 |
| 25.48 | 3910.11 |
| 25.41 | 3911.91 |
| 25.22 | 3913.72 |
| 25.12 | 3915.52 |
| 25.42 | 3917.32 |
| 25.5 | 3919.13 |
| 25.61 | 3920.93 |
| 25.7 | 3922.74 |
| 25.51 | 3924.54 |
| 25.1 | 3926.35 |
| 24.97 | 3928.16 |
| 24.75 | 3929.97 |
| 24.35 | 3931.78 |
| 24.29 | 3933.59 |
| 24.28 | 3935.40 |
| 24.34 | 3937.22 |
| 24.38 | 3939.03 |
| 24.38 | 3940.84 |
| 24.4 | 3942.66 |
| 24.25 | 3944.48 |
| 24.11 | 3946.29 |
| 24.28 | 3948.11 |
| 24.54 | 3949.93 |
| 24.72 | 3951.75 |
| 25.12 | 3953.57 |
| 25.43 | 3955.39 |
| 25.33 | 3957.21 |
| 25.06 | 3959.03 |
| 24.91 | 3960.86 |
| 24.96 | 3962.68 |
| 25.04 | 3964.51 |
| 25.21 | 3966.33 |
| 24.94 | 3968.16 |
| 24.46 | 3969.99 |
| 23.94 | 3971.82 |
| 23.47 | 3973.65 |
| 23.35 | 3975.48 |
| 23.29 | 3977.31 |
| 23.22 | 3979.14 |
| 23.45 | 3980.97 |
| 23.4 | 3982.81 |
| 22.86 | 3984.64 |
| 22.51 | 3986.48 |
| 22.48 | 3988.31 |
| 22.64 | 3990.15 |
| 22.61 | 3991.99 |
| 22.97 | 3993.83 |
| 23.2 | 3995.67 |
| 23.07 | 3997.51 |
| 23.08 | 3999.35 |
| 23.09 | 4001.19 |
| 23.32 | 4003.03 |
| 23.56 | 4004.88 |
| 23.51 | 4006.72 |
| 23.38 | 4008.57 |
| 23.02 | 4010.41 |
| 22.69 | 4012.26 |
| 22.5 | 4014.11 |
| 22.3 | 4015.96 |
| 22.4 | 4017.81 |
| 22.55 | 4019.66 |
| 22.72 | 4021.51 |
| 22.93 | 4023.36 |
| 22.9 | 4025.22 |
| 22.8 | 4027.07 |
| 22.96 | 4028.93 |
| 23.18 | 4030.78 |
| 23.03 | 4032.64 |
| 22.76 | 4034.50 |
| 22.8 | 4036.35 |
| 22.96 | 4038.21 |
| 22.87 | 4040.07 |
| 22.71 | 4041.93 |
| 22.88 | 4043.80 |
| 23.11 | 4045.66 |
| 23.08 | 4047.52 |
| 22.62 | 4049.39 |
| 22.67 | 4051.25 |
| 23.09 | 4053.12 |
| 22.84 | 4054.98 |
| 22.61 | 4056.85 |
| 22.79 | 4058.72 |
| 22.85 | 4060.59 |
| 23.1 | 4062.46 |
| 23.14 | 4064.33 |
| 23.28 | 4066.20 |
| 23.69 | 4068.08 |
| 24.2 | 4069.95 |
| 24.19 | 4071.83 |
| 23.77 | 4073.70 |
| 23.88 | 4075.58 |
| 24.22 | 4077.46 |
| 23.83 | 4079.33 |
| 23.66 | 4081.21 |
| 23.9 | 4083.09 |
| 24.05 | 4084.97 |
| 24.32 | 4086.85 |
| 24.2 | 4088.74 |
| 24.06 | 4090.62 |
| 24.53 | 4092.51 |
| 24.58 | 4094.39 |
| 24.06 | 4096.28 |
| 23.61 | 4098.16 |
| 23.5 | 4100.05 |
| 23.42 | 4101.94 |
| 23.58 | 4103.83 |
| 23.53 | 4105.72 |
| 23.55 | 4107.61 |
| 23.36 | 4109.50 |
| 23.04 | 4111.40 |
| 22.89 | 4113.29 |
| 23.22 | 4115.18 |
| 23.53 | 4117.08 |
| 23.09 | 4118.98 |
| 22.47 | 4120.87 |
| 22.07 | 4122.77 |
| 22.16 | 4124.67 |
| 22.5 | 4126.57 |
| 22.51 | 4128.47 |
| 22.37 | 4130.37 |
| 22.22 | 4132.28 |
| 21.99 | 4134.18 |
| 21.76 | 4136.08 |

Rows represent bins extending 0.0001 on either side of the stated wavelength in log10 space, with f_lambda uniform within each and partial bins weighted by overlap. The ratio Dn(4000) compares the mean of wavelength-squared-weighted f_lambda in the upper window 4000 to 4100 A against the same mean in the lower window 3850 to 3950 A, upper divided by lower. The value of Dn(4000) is 1.0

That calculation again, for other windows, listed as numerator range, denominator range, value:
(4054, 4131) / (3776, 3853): 1.02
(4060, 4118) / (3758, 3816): 1.02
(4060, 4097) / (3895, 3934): 1.03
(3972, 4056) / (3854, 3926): 0.93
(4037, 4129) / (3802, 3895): 0.98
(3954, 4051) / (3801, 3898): 0.95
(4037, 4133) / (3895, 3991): 1.02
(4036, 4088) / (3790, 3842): 1.00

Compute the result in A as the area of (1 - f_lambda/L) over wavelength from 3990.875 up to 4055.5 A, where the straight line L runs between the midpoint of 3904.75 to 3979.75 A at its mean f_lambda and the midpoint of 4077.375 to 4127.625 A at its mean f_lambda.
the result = 3.2 A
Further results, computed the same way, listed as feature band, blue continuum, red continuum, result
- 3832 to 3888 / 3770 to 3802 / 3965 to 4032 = -2.85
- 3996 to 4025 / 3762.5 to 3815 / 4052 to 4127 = 1.70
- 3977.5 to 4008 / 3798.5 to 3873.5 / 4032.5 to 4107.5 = 1.82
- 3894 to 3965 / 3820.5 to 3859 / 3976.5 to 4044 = -1.25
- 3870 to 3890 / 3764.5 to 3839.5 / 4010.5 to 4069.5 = -1.14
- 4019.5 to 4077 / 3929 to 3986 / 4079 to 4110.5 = 2.24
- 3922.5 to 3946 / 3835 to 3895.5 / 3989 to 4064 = 0.51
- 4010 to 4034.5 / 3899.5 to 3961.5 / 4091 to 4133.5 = 1.32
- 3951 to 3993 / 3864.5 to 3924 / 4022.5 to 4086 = 1.33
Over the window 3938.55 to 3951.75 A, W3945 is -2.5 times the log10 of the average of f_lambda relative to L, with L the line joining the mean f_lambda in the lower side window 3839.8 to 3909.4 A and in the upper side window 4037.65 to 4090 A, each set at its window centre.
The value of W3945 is 0.05 mag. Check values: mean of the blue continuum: 26.6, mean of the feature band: 24.4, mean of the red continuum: 23.4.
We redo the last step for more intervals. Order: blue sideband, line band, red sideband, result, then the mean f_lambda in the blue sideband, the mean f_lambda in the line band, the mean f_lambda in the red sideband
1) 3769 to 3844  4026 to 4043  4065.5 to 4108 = 0.069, 26.6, 22.9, 23.9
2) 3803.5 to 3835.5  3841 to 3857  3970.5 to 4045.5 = -0.029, 26.4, 26.5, 23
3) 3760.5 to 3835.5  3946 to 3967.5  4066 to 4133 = 0.005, 26.8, 24.9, 23.5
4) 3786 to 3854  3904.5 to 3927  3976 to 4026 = -0.036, 26.5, 25.4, 23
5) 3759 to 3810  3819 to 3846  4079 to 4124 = 0.011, 27.1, 26.3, 23.6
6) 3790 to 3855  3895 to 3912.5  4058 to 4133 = 0.004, 26.4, 25.5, 23.4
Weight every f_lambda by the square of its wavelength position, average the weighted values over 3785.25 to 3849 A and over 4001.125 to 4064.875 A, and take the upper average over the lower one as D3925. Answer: 0.97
